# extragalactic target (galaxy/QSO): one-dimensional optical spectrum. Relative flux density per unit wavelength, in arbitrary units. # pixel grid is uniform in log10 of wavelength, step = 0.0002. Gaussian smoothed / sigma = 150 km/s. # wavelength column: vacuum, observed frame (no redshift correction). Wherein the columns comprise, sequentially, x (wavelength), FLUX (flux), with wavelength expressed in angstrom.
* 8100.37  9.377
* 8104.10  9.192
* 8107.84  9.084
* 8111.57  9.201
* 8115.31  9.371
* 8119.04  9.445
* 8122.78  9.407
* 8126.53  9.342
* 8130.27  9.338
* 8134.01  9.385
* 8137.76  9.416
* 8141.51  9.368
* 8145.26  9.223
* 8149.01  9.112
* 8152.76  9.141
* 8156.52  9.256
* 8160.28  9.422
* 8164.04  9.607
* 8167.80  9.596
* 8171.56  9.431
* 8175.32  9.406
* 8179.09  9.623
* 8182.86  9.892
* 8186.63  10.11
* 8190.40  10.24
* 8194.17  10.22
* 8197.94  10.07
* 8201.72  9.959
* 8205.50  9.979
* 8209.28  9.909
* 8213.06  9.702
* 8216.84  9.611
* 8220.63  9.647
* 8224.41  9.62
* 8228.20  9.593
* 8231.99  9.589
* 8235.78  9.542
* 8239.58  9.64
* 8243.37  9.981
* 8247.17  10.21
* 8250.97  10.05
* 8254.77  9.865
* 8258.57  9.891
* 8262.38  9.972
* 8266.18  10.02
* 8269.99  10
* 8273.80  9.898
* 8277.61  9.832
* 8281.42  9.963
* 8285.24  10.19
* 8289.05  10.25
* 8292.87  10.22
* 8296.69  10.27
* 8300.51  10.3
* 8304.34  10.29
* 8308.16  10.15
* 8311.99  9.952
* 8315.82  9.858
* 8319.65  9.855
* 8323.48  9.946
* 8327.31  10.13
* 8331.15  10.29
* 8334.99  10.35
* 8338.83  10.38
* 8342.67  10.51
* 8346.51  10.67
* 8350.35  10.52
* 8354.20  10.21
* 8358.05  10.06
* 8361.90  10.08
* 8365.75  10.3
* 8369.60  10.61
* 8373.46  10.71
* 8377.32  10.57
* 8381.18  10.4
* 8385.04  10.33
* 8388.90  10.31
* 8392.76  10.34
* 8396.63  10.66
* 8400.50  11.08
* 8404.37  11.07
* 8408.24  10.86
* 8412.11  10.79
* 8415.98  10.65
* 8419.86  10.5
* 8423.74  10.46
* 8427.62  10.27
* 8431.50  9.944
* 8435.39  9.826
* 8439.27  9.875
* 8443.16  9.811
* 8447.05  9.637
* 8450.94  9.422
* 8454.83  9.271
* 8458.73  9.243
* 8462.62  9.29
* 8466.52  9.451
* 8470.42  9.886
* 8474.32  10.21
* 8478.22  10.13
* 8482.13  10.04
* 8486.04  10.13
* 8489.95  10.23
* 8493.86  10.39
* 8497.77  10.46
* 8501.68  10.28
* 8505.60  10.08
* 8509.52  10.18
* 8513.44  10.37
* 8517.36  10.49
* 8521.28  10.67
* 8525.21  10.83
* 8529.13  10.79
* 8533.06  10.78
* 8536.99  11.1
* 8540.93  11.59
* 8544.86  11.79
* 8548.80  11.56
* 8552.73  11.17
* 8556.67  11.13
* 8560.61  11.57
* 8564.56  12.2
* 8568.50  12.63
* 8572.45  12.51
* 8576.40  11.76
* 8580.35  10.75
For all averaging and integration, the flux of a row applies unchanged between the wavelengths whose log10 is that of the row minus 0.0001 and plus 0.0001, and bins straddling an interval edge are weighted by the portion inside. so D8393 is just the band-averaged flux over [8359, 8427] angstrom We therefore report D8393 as 10.6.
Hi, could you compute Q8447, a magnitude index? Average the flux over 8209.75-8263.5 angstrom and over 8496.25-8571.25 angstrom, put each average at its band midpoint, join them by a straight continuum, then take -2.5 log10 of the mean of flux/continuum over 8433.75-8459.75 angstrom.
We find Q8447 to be 0.117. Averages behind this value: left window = 9.78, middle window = 9.59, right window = 11.1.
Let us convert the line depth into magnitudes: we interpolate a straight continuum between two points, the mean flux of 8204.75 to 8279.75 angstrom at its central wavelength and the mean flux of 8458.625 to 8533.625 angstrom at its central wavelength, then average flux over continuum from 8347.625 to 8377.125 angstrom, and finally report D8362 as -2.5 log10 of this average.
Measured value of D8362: -0.04 mag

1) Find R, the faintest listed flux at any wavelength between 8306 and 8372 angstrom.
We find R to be 9.855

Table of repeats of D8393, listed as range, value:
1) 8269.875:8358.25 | 10.2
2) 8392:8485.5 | 10.1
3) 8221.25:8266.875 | 9.82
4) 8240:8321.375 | 10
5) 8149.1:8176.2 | 9.39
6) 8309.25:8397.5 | 10.3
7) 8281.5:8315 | 10.2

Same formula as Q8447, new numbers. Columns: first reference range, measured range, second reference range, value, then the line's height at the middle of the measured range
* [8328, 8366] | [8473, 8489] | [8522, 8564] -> 0.09 mag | 11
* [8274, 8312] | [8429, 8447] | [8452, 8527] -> 0.03 mag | 10.1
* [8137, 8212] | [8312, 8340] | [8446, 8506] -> -0.04 mag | 9.77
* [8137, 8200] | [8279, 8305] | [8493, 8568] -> -0.01 mag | 10.1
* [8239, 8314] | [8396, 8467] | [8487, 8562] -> 0.04 mag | 10.5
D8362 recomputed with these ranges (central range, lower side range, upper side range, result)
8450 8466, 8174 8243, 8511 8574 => 0.174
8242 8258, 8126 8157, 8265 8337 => -0.020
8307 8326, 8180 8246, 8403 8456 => 0.005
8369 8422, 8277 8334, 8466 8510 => -0.053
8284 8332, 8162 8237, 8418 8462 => -0.036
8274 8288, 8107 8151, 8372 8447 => -0.010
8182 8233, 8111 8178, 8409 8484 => -0.043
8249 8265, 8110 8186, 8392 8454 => -0.020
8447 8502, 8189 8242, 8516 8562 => 0.104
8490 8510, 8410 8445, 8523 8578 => 0.073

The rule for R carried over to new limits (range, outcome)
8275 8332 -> 9.832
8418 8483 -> 9.243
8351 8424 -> 10.06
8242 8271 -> 9.865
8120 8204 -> 9.112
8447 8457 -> 9.271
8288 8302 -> 10.22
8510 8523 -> 10.37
